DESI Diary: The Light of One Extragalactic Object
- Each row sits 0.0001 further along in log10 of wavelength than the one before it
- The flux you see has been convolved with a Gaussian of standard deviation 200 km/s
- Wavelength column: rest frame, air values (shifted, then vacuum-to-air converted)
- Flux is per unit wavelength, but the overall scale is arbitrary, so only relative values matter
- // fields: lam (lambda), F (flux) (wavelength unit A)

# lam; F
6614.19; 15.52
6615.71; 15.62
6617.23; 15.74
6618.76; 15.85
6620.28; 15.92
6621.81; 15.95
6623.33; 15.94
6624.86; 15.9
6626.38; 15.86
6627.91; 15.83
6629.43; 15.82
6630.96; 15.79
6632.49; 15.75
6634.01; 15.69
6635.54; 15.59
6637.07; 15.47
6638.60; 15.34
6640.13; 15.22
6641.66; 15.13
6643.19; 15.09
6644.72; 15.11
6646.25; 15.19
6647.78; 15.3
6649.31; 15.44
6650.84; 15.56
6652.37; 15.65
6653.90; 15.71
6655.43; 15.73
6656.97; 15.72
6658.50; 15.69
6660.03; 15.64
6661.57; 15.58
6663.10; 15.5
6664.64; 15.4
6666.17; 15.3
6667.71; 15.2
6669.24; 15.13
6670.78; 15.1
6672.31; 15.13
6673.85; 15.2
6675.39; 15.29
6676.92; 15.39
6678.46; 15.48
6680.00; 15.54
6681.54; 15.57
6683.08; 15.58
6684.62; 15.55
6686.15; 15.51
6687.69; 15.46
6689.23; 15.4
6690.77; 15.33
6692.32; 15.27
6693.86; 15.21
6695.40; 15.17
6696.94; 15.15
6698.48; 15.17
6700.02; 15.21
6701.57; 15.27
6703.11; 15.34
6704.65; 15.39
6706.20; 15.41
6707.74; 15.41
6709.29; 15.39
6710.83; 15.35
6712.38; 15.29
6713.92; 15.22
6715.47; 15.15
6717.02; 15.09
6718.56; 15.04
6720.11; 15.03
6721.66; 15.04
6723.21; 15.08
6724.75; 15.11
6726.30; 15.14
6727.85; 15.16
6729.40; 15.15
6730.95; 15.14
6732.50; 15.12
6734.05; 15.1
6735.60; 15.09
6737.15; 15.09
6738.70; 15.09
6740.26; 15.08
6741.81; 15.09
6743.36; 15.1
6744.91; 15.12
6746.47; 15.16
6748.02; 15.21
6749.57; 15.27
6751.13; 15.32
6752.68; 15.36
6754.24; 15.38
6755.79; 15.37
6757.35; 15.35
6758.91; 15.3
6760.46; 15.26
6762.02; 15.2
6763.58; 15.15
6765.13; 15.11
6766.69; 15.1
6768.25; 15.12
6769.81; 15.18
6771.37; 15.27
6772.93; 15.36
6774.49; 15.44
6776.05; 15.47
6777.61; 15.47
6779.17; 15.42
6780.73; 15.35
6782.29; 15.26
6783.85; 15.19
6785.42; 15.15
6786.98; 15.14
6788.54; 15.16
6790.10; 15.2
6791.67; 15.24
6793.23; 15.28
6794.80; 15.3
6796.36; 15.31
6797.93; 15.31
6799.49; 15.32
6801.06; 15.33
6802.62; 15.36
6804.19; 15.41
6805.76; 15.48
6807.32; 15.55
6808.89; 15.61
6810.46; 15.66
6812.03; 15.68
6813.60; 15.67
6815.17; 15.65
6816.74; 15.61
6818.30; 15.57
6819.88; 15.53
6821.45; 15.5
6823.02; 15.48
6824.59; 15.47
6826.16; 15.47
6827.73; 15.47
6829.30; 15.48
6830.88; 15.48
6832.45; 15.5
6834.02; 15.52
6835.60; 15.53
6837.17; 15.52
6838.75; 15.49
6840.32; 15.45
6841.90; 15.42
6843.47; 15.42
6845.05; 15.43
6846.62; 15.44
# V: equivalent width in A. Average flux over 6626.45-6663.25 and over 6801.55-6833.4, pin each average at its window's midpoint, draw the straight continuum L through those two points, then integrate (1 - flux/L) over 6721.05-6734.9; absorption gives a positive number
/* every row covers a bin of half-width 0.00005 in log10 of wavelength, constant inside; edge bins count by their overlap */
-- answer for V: 0.4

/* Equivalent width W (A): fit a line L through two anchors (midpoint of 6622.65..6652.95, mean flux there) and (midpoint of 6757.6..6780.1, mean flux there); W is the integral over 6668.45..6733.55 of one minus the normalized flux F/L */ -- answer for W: 0.61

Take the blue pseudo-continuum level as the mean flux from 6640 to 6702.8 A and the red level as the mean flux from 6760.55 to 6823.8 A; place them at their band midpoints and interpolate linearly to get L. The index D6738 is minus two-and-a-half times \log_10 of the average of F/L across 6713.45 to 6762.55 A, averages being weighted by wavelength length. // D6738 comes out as 0.01 mag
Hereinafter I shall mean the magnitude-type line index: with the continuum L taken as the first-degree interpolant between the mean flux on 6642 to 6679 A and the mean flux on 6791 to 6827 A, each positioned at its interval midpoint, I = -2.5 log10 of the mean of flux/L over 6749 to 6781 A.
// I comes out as 0.01 mag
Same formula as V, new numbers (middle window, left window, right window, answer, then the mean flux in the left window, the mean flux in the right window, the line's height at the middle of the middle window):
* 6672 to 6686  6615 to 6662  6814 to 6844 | 0.14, 15.6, 15.5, 15.6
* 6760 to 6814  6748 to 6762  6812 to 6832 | 0.32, 15.3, 15.5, 15.4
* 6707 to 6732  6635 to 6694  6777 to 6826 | 0.38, 15.4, 15.4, 15.4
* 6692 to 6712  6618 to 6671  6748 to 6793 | 0.17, 15.5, 15.3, 15.4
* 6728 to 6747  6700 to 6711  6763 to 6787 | 0.25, 15.4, 15.3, 15.3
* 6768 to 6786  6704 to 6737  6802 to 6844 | 0.06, 15.2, 15.5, 15.4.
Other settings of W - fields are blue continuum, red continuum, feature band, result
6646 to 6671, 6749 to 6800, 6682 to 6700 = 0.1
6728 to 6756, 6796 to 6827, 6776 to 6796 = 0.1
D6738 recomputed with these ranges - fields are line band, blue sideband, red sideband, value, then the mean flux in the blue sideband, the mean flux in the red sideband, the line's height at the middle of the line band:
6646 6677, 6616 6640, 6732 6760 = 0.01 mag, 15.7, 15.2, 15.6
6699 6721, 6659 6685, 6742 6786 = 0.01 mag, 15.4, 15.3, 15.3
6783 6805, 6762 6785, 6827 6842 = 0.01 mag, 15.3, 15.5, 15.3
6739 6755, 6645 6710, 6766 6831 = 0.01 mag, 15.4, 15.4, 15.4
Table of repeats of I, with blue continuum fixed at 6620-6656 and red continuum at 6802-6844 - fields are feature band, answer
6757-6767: 0.023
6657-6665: -0.001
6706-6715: 0.015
